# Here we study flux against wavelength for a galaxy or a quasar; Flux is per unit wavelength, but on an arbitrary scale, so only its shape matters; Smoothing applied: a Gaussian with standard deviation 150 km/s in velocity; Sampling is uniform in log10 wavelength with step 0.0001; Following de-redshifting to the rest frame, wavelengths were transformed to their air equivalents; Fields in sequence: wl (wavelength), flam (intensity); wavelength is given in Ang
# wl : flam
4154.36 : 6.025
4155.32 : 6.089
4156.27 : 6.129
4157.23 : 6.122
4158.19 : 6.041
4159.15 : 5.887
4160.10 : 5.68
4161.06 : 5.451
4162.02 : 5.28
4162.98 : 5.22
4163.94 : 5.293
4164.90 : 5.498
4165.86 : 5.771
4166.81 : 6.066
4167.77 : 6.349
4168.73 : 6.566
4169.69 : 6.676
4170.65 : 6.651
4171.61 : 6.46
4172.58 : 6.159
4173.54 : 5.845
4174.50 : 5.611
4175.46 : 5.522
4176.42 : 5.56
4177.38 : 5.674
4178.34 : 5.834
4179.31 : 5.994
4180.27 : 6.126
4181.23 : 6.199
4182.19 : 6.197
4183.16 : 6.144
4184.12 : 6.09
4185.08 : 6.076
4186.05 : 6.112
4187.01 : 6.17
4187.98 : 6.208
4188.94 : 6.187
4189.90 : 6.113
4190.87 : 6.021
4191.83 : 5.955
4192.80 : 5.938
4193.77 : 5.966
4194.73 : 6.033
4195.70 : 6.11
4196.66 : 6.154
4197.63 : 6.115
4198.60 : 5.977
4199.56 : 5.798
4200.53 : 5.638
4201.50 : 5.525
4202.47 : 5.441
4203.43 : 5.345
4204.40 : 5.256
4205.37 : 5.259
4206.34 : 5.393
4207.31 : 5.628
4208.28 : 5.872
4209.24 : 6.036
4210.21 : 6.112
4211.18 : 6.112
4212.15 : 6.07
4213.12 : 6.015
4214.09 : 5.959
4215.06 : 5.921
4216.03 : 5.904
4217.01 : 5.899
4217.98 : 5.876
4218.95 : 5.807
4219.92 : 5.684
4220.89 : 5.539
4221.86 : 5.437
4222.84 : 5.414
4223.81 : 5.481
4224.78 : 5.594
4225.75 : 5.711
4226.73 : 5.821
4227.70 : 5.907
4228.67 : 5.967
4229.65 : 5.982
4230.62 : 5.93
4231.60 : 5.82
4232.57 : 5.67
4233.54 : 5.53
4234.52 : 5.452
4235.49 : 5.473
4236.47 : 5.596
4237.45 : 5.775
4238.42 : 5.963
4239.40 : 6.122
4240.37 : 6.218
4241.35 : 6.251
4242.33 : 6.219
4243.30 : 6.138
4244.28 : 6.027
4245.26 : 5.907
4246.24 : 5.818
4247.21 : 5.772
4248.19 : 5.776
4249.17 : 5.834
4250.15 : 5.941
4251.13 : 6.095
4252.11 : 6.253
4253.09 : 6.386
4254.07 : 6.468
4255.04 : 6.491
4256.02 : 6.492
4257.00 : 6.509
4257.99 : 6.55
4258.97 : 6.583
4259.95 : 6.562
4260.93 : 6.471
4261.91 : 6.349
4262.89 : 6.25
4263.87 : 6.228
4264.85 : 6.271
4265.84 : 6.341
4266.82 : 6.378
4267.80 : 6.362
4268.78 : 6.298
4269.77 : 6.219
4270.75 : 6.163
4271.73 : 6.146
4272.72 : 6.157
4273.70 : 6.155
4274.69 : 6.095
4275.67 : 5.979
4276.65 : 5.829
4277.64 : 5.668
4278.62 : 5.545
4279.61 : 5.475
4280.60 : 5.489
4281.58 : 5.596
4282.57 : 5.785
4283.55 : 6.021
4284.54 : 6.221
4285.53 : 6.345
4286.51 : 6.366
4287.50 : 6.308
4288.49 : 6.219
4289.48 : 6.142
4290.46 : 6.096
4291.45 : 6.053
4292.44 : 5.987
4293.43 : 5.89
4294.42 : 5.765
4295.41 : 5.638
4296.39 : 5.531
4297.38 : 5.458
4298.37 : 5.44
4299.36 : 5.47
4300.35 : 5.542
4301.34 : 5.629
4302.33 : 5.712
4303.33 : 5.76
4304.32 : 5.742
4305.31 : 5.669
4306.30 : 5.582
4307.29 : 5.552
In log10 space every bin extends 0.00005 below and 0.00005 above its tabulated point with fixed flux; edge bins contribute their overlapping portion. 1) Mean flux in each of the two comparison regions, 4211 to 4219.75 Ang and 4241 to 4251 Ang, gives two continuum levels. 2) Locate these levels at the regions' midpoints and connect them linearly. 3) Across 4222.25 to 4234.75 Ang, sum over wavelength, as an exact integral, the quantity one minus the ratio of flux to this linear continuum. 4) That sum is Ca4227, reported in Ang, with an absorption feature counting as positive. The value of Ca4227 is 0.5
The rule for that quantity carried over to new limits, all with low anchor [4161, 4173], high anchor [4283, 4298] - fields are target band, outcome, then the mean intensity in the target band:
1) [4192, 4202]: 0.09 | 5.92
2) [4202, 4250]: 1.54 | 5.79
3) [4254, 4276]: -1.22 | 6.33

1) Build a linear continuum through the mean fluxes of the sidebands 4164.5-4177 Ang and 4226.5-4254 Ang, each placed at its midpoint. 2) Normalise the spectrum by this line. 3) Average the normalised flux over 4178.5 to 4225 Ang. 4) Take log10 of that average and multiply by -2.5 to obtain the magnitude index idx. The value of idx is 0.023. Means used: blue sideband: 6.06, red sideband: 5.93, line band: 5.87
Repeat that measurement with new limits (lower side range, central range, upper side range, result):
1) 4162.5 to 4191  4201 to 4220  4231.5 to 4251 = 0.034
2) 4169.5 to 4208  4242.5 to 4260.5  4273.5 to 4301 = -0.058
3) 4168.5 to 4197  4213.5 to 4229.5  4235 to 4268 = 0.069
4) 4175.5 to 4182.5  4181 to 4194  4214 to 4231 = -0.039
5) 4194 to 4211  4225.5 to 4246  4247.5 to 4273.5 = 0.033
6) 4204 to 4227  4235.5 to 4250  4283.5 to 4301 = -0.025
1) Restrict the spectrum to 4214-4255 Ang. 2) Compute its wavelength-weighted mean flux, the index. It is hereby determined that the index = 5.87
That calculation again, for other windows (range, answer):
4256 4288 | 6.15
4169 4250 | 5.89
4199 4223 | 5.72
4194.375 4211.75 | 5.77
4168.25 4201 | 6.05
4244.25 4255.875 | 6.08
